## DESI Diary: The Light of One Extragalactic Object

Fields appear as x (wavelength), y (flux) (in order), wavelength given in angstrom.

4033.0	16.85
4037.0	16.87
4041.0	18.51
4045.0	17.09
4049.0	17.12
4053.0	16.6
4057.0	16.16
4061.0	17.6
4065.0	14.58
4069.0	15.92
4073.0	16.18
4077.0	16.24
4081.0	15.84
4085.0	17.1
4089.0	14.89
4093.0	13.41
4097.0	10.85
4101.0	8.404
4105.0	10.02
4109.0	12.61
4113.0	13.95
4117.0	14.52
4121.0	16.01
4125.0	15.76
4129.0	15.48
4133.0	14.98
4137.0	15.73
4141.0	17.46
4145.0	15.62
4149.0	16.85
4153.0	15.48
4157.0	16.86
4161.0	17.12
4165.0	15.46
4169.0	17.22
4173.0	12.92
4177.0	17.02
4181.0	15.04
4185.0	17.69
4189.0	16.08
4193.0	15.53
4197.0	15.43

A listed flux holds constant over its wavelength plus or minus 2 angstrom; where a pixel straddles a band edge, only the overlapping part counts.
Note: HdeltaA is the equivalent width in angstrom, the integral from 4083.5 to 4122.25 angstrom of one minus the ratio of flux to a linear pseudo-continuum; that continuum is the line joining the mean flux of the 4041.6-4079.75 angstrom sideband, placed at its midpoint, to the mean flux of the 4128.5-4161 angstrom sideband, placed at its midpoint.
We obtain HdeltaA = 7.68 angstrom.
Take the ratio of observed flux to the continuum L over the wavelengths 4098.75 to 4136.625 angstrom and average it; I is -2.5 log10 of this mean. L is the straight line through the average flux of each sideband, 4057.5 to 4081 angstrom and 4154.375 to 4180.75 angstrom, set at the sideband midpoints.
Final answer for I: 0.18 mag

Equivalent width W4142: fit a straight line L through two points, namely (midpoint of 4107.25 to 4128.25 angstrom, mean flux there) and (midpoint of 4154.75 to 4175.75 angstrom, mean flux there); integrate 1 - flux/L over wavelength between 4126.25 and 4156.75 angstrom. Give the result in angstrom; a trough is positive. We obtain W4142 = -1.4 angstrom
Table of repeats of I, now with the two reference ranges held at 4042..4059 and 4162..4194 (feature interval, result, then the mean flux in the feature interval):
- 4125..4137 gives 0.059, 15.4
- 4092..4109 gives 0.465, 10.7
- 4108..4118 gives 0.193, 13.7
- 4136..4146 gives -0.013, 16.4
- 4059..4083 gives 0.042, 16.1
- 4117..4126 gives 0.050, 15.6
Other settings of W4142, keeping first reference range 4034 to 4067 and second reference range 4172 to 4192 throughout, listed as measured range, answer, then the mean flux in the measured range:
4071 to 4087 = 0.3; 16.3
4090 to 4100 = 2.7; 12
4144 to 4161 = -0.3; 16.3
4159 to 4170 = -0.4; 16.5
